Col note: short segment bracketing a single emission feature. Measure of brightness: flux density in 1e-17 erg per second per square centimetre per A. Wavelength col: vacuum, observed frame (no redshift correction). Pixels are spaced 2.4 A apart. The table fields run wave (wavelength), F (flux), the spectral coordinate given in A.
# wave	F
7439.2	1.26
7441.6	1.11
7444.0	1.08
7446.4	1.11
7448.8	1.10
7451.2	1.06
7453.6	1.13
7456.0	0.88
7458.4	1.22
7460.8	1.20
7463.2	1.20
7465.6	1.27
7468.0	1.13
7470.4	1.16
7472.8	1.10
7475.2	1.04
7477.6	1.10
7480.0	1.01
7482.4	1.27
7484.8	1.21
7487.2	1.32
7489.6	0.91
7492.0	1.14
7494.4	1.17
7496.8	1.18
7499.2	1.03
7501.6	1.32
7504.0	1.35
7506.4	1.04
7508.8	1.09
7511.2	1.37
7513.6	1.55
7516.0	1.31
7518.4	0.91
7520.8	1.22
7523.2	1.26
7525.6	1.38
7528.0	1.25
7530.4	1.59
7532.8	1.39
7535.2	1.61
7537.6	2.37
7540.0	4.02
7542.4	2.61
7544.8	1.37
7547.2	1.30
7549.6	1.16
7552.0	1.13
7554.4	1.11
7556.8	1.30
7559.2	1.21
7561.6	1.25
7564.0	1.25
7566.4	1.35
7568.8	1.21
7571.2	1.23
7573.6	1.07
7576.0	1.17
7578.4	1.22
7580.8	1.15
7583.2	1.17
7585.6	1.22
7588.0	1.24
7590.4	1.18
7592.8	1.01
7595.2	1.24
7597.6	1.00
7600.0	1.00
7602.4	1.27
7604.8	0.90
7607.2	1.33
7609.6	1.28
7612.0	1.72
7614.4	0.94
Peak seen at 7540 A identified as H-beta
